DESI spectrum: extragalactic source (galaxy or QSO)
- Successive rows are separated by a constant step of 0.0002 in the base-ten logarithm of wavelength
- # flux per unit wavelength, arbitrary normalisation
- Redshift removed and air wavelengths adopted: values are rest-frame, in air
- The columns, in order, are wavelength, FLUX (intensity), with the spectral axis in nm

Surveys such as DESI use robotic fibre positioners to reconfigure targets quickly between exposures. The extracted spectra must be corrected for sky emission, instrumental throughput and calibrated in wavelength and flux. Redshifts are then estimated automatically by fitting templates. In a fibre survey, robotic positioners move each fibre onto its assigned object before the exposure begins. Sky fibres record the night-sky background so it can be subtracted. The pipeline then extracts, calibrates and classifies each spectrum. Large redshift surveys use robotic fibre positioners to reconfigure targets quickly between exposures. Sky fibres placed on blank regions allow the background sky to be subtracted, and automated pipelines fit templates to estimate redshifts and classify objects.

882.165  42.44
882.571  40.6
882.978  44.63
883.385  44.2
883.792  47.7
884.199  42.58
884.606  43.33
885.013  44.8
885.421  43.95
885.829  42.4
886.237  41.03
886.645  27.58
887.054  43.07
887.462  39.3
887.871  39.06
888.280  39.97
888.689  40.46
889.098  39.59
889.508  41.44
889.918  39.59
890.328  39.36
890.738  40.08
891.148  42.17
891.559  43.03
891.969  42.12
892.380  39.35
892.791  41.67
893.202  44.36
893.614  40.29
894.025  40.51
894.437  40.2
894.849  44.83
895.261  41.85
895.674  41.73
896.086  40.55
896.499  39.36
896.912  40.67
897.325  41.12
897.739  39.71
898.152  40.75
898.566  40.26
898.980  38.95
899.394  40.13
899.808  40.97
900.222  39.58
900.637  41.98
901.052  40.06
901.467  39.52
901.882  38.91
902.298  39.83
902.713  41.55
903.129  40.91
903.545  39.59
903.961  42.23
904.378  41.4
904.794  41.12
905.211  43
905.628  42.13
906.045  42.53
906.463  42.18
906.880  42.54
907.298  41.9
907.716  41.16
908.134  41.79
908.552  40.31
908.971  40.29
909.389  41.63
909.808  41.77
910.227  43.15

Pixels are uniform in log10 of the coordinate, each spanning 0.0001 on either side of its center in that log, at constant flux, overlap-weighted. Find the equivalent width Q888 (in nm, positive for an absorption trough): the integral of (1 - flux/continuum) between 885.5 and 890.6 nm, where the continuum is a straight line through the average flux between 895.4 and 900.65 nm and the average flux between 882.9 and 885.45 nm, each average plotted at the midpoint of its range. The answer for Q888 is 0.45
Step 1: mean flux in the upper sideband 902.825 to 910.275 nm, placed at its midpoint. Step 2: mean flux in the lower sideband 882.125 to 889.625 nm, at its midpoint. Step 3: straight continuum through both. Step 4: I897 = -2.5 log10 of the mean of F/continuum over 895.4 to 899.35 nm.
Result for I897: 0.03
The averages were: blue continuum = 41.5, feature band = 40.4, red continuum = 41.6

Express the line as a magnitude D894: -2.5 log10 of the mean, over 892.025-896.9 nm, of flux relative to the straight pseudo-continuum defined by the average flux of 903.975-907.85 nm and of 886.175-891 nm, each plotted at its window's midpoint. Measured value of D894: -0.03 mag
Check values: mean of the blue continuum 39.2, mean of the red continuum 42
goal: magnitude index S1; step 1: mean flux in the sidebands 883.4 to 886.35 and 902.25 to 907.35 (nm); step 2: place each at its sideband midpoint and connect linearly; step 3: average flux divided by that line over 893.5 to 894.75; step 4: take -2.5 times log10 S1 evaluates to 0.05 mag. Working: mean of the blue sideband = 43.8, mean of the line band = 40.7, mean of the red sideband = 41.7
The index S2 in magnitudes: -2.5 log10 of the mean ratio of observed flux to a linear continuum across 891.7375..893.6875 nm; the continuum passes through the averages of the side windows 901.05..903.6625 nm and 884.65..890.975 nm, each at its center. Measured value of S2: -0.04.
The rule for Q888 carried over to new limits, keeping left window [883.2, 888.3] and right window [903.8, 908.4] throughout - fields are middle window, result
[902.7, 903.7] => 0.03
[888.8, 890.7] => 0.07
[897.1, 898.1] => 0.03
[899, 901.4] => 0.08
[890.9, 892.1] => -0.02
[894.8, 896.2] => -0.01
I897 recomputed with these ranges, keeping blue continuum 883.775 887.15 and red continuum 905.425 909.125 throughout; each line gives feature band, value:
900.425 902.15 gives 0.04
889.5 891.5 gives 0.02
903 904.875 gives 0.02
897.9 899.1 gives 0.04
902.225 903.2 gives 0.02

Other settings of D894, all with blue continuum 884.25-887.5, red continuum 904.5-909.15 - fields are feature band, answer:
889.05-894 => 0.00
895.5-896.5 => 0.01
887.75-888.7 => 0.03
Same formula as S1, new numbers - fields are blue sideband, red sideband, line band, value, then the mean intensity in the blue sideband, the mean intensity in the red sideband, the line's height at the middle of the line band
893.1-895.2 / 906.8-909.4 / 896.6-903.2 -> 0.04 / 41.9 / 41.3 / 41.7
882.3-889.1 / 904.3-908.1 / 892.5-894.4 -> 0.01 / 41.5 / 42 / 41.7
